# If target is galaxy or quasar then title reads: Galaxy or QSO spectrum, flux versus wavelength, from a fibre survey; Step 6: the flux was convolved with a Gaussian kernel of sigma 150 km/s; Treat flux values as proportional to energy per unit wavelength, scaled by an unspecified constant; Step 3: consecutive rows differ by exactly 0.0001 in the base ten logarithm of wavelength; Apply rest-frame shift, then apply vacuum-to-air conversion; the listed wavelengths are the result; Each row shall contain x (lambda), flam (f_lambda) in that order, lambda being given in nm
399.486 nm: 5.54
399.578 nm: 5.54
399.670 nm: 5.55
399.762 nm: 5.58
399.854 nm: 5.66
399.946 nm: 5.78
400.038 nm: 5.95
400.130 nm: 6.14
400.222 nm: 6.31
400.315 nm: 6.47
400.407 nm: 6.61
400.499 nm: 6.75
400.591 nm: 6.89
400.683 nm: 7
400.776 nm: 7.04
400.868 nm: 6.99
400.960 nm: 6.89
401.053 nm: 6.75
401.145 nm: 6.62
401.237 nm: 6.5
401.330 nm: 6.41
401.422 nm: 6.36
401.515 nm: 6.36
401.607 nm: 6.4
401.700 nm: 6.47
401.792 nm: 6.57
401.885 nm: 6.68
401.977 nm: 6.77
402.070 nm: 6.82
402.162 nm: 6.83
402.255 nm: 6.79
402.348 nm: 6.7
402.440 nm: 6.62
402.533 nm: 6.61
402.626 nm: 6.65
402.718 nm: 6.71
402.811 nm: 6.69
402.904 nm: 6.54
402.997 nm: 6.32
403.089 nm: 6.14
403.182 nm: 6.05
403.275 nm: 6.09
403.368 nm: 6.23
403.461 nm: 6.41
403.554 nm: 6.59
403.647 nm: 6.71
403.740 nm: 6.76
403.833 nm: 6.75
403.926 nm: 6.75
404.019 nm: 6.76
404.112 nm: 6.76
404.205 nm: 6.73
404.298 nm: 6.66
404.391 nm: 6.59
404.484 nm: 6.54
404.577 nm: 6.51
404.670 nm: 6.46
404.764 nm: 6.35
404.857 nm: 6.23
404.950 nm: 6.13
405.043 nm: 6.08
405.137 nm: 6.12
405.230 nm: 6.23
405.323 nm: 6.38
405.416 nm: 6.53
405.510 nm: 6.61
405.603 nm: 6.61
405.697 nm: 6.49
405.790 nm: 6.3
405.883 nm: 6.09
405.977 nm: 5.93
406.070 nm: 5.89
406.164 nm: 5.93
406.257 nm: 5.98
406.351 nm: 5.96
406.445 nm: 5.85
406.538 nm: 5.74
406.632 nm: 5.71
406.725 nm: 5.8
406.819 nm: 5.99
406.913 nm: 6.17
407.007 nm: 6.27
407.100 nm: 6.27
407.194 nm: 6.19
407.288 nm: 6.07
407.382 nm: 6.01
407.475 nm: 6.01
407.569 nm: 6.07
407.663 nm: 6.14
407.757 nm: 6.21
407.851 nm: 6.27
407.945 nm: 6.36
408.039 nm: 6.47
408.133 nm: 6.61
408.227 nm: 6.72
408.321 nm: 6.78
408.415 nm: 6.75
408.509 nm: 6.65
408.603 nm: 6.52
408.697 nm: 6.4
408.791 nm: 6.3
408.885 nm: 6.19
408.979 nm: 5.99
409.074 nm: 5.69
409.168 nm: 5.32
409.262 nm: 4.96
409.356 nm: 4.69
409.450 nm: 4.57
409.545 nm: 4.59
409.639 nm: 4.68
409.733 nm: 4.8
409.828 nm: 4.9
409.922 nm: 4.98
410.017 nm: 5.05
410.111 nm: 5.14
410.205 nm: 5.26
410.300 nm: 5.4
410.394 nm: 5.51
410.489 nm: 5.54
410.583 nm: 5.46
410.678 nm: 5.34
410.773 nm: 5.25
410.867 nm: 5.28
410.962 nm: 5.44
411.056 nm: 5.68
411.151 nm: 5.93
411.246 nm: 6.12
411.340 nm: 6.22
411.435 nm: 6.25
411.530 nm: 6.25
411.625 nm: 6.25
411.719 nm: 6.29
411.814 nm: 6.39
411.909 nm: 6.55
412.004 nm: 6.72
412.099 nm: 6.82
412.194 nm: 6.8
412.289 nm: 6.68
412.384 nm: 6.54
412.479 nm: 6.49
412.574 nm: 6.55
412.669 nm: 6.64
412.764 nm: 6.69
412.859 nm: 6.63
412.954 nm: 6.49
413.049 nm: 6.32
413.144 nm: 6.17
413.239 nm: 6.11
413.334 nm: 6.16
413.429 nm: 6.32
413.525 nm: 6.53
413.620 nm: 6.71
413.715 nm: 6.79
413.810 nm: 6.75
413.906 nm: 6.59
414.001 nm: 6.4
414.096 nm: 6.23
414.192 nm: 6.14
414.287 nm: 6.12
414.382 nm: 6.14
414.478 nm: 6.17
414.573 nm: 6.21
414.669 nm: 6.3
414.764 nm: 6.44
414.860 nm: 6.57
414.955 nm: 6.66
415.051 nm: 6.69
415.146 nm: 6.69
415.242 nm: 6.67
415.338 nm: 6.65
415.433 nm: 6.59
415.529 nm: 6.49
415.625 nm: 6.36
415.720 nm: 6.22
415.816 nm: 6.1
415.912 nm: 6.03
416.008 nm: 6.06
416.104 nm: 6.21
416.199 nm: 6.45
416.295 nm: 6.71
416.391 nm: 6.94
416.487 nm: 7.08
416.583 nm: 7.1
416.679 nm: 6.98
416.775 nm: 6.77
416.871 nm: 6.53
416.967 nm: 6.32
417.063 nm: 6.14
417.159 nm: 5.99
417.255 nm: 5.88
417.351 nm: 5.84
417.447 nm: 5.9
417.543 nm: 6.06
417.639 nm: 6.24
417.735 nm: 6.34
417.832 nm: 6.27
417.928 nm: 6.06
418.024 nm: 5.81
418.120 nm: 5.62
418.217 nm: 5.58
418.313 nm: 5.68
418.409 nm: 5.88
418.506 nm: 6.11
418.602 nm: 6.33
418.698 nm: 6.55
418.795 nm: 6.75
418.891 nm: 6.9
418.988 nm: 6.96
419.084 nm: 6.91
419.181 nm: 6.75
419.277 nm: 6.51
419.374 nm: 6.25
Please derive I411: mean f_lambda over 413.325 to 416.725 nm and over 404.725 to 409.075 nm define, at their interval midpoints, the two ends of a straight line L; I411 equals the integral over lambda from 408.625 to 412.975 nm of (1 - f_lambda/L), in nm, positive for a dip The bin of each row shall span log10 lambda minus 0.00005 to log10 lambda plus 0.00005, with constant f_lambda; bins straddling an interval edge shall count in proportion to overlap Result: 0.36 nm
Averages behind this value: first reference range 6.22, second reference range 6.48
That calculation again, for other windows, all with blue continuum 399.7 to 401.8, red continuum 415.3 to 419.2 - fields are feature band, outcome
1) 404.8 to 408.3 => 0.13 nm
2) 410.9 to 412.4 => 0.02 nm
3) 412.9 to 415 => -0.01 nm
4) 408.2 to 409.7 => 0.15 nm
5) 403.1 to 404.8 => -0.03 nm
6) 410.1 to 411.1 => 0.15 nm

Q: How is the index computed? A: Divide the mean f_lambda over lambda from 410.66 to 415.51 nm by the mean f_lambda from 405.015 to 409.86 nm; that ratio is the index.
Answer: 1.06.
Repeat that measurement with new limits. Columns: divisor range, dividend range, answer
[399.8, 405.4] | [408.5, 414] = 0.91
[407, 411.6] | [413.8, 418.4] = 1.09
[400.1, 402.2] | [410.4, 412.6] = 0.92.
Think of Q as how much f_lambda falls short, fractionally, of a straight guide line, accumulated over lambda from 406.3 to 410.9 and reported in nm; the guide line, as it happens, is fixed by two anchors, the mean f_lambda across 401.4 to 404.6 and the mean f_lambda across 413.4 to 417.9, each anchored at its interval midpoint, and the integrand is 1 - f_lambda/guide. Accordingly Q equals 0.51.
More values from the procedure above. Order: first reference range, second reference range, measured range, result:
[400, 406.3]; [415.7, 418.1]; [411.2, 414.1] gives -0.05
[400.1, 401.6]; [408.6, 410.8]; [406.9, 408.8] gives -0.25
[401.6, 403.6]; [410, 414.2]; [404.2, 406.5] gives 0.05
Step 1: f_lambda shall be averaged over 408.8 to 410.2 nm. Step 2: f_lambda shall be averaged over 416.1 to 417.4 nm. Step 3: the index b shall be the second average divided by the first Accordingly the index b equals 1.3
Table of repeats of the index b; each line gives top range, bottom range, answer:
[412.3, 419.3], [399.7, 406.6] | 0.99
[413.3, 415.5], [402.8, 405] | 1.00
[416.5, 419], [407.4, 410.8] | 1.09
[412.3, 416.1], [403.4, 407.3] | 1.02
